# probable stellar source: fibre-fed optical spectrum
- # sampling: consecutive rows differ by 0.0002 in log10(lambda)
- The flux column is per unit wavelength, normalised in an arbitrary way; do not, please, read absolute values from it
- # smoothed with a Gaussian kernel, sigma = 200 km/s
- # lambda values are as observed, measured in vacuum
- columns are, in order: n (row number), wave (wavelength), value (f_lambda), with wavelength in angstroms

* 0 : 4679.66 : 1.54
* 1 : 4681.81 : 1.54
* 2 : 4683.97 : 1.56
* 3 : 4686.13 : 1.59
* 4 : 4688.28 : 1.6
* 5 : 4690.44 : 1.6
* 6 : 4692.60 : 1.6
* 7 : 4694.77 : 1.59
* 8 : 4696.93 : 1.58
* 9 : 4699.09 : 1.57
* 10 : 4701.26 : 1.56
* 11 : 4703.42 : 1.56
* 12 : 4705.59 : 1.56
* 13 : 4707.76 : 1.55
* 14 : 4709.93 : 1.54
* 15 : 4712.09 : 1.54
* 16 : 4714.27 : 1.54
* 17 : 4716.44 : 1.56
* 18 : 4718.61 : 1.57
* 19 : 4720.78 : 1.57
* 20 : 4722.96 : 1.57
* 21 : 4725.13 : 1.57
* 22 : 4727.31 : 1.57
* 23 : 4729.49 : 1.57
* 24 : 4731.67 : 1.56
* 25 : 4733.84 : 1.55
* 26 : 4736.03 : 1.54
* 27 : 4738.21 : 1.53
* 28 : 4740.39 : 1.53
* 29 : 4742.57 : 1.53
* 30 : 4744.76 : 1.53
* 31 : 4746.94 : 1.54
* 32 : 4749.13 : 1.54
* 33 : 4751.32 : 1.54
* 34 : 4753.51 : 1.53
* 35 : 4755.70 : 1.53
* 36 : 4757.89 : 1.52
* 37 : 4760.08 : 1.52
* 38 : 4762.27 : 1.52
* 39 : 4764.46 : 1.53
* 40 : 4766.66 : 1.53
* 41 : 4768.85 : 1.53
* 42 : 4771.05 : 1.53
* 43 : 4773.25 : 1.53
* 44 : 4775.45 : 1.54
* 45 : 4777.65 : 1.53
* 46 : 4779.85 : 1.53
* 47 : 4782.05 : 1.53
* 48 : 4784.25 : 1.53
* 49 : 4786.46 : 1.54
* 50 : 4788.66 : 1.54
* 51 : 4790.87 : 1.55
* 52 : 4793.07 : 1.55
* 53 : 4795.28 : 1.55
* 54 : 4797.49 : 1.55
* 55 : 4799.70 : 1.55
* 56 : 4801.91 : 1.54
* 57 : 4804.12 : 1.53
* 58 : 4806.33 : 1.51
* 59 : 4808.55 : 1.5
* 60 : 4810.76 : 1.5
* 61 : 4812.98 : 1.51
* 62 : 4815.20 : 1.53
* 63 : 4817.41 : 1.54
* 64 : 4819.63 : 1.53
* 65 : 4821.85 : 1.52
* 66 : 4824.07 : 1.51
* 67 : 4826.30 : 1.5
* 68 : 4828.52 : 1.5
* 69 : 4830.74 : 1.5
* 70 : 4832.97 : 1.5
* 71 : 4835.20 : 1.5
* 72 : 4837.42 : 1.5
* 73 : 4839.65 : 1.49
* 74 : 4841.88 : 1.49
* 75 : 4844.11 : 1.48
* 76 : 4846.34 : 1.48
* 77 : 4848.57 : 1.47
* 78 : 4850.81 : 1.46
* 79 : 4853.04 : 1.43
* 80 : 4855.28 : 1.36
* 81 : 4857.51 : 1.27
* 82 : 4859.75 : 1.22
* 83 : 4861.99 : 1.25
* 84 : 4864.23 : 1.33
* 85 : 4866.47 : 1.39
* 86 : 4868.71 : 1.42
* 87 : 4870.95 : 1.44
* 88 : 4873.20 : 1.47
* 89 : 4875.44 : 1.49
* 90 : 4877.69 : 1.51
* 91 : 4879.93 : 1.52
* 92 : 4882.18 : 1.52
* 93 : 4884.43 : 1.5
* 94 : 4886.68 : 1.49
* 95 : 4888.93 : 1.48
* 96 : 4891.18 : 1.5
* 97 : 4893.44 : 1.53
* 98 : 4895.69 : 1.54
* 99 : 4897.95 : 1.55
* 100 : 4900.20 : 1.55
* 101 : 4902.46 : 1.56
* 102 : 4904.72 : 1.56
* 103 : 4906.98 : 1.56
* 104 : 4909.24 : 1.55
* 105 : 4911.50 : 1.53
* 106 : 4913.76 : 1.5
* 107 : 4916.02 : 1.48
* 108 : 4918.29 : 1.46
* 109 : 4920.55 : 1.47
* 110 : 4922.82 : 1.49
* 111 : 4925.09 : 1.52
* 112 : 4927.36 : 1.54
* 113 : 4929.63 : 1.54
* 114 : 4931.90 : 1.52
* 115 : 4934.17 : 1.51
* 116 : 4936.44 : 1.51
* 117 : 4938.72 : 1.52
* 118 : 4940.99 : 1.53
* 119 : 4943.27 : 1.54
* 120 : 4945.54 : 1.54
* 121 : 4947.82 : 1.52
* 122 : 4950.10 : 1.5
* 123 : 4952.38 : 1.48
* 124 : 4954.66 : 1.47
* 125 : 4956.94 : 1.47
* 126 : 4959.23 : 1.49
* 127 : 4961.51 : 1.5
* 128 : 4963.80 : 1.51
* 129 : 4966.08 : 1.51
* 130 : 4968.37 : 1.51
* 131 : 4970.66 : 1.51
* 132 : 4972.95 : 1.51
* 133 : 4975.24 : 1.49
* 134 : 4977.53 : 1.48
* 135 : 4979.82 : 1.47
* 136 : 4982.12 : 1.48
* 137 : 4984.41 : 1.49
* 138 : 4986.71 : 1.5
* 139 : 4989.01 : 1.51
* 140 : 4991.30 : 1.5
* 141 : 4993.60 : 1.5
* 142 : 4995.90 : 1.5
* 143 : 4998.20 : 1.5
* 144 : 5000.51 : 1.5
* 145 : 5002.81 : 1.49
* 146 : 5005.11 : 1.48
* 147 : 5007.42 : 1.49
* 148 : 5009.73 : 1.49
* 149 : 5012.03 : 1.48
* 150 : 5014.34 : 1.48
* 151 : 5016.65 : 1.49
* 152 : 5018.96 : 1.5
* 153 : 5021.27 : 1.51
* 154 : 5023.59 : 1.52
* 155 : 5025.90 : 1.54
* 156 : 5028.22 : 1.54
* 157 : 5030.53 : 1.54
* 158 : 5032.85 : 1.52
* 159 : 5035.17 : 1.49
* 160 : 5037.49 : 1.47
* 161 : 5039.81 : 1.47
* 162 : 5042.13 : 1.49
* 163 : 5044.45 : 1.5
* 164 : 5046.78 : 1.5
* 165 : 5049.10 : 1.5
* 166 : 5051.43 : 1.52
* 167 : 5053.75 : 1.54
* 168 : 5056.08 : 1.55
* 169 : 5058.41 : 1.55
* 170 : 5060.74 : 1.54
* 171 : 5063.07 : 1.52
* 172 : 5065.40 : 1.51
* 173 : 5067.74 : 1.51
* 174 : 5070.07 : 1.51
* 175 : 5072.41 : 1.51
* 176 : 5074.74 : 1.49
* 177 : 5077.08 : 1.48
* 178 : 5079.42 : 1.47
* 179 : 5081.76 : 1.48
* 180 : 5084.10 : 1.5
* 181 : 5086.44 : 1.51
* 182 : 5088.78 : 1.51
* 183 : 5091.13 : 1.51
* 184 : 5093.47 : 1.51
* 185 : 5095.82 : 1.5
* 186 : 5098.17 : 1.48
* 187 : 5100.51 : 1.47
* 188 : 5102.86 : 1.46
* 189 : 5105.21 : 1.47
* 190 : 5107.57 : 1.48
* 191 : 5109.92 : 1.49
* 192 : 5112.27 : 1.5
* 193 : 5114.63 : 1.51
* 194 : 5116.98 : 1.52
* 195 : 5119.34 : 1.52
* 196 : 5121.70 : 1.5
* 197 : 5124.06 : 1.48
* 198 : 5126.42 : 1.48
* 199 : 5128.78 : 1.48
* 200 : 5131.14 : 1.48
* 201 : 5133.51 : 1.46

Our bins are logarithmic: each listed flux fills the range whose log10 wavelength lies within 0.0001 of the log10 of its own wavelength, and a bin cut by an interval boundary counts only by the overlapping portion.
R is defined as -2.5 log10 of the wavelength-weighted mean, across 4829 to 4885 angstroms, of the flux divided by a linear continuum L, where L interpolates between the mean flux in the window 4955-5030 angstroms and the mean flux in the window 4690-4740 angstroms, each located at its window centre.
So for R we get 0.07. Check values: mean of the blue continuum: 1.56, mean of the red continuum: 1.5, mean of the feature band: 1.44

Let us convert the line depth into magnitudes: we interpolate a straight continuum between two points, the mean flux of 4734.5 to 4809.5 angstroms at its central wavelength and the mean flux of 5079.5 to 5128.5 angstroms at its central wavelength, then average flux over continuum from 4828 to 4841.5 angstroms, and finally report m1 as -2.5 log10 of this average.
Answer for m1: 0.02 mag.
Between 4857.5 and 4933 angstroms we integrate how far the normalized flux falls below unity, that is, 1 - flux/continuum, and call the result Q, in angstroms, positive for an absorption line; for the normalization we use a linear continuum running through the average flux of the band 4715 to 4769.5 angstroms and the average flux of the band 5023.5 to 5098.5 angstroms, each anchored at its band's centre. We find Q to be 2.2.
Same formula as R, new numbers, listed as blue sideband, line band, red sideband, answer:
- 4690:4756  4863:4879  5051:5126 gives 0.072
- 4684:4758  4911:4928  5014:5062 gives 0.024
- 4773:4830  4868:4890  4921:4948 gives 0.028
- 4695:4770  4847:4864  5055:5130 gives 0.134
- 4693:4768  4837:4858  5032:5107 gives 0.063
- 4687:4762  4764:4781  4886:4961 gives 0.010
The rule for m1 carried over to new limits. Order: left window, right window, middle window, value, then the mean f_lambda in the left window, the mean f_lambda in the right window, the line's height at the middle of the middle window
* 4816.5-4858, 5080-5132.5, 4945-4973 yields -0.011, 1.48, 1.49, 1.48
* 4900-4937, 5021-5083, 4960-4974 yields 0.006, 1.52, 1.51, 1.52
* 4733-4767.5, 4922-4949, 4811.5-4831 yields 0.009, 1.53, 1.52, 1.53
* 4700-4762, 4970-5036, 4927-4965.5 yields -0.001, 1.55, 1.5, 1.51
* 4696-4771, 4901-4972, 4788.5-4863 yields 0.035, 1.55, 1.51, 1.53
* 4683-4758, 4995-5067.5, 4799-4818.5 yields 0.014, 1.56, 1.51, 1.54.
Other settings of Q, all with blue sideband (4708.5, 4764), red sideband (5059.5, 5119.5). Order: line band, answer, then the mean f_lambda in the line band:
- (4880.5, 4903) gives 0.05 angstroms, 1.52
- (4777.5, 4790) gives 0.03 angstroms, 1.53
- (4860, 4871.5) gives 1.33 angstroms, 1.35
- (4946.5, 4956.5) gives 0.16 angstroms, 1.49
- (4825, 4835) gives 0.21 angstroms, 1.5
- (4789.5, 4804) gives -0.10 angstroms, 1.55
